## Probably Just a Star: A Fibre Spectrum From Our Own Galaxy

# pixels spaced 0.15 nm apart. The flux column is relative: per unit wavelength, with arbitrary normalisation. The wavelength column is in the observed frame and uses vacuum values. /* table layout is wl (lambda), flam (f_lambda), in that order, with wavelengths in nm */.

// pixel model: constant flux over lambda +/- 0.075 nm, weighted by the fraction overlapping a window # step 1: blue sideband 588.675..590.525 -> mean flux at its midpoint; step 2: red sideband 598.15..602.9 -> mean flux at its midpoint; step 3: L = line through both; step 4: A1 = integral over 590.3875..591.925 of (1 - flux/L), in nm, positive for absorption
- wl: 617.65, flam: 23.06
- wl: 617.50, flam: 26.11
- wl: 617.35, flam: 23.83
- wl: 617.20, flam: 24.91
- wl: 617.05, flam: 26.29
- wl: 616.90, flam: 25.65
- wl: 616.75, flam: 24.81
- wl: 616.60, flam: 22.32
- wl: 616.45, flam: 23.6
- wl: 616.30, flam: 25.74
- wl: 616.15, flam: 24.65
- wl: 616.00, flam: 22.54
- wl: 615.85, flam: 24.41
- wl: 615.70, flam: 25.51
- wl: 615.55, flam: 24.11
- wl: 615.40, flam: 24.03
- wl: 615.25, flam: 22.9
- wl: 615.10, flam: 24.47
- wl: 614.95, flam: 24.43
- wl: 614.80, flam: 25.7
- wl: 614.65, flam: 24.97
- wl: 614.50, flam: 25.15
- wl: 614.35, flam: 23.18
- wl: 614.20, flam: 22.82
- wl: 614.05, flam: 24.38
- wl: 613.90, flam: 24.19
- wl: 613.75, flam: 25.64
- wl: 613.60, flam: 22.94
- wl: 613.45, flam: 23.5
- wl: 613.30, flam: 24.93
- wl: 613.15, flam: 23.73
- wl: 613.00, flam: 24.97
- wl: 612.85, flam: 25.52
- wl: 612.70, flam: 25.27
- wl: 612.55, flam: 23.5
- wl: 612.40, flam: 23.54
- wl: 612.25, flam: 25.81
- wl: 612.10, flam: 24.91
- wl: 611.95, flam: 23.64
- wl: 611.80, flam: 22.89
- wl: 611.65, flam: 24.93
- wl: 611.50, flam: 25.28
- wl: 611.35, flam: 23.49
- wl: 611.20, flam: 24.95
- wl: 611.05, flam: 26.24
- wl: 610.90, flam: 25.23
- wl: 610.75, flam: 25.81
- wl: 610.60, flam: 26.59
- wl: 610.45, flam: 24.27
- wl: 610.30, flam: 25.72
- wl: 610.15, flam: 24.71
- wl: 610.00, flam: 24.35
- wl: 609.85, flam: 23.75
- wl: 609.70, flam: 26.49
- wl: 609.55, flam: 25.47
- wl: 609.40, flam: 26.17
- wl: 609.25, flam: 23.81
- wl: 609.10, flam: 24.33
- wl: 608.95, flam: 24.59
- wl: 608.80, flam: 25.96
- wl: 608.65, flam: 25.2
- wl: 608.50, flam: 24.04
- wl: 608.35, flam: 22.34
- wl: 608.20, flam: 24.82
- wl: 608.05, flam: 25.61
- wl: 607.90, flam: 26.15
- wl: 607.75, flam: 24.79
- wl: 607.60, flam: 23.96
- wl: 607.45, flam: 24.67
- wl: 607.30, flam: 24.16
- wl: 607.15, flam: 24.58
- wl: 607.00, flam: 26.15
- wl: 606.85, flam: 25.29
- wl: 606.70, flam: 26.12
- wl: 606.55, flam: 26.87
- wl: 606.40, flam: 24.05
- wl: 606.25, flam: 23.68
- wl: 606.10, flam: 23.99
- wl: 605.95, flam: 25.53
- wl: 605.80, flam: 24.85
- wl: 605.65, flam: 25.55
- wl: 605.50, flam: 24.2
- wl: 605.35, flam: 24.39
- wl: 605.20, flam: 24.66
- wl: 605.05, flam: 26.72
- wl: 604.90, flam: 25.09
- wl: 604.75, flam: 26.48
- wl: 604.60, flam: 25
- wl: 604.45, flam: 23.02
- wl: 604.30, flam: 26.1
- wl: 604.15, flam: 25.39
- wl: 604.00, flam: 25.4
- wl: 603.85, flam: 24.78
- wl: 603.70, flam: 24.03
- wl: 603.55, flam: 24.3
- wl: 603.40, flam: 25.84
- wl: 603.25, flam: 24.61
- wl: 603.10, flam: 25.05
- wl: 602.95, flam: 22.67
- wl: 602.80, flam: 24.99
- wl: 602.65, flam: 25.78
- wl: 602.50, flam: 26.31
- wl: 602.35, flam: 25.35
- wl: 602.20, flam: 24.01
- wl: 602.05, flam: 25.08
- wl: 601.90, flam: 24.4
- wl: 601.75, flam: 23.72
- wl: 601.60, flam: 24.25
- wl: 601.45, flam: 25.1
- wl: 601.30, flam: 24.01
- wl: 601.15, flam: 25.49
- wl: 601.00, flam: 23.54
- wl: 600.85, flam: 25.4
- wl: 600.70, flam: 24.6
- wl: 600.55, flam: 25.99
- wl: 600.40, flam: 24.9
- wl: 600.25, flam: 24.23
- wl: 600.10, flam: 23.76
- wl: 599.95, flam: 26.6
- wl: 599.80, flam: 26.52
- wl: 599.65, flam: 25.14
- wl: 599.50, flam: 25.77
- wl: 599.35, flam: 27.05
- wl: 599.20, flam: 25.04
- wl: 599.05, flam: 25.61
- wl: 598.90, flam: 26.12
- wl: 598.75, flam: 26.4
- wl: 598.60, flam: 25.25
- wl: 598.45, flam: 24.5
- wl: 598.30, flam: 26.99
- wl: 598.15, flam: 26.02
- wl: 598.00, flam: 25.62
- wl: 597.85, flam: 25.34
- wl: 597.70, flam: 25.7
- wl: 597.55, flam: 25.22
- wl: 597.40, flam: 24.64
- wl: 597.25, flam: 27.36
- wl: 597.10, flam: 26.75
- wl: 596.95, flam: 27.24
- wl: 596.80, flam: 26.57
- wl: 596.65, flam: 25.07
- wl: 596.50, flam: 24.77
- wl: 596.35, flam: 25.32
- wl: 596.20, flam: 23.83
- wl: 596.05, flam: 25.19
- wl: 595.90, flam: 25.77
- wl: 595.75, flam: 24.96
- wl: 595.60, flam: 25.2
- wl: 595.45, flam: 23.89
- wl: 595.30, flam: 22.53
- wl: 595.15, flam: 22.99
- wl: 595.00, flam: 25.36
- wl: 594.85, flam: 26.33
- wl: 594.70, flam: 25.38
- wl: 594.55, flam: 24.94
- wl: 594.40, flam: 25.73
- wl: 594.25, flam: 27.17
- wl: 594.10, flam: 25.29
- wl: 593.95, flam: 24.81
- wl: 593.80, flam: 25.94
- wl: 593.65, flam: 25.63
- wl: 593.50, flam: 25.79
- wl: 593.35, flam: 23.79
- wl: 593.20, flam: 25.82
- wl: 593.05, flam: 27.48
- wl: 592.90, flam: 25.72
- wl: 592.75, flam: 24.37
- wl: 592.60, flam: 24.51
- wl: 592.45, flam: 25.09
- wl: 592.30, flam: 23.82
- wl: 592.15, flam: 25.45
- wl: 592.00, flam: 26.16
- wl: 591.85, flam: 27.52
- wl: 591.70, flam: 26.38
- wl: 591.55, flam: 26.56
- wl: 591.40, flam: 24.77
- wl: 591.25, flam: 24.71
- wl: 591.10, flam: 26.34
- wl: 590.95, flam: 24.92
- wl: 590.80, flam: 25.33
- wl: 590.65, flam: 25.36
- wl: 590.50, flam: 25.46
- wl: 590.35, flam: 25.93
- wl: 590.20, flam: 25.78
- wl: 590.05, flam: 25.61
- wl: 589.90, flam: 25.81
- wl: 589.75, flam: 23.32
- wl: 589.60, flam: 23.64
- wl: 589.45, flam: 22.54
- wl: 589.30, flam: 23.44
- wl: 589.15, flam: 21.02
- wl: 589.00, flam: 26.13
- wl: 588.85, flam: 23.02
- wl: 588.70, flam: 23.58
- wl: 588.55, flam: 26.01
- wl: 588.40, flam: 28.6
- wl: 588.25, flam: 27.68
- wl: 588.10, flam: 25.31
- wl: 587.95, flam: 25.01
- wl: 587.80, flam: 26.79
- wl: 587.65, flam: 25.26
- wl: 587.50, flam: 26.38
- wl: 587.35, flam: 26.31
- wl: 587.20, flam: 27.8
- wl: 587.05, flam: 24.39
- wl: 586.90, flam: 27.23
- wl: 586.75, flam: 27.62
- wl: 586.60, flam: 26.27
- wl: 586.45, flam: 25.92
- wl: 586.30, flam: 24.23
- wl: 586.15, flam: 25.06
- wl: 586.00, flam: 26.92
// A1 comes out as -0.09 nm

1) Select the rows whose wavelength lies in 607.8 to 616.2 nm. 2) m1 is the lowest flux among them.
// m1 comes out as 22.34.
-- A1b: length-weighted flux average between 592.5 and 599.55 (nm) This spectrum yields 25.5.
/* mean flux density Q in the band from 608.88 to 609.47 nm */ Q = 24.7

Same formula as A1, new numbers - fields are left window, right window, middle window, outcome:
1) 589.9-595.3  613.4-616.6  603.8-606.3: -0.03 nm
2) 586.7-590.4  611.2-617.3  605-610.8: -0.08 nm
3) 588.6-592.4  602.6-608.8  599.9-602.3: 0.02 nm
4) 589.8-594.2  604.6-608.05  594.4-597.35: 0.02 nm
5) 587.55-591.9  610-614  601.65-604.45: 0.01 nm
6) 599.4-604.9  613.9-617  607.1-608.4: 0.00 nm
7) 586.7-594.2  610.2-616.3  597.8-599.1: -0.03 nm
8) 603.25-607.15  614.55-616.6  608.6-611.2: -0.05 nm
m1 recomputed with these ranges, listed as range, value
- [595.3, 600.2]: 23.76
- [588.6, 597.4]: 21.02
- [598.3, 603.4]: 22.67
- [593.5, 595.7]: 22.53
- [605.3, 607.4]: 23.68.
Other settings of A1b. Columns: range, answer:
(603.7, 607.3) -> 25.1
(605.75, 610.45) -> 24.9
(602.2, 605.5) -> 25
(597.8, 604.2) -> 25.1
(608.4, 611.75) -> 25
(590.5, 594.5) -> 25.6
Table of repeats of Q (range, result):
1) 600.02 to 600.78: 24.7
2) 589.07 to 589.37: 22.3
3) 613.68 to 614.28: 24.2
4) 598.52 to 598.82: 25.8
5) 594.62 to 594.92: 25.8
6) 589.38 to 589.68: 23.1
